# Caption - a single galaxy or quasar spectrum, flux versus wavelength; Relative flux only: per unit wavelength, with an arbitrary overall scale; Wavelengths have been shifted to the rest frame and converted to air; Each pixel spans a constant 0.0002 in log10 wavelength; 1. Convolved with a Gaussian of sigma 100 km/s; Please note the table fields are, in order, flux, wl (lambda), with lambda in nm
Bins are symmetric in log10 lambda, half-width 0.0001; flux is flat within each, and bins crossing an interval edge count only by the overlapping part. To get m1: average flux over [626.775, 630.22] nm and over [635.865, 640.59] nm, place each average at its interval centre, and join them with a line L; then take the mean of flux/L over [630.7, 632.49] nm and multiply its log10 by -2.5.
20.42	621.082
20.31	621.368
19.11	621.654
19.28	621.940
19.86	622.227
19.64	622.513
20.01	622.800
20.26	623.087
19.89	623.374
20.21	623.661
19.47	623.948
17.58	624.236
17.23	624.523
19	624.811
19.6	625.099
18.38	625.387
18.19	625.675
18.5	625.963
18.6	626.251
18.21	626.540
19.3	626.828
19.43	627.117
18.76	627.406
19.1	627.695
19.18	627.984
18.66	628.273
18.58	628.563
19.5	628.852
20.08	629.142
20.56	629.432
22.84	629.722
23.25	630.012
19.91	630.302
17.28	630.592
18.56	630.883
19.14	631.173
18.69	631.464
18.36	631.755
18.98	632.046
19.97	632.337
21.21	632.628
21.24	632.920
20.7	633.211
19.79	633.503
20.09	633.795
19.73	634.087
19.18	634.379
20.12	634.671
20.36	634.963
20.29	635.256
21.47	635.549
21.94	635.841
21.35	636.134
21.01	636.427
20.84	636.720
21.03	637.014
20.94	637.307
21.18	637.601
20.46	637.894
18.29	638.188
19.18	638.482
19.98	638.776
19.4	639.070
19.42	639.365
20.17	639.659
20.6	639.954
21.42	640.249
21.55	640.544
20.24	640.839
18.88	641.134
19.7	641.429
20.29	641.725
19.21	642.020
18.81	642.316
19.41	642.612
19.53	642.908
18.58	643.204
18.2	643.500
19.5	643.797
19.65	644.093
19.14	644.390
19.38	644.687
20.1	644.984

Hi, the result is 0.07 mag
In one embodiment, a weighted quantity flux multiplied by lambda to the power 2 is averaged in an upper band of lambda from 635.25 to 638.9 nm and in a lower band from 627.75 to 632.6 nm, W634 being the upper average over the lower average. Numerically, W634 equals 1.07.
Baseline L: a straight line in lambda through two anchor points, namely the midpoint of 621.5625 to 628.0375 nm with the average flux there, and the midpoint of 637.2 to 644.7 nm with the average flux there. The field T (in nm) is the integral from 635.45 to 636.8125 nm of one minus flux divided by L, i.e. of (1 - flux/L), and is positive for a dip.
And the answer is -0.13 nm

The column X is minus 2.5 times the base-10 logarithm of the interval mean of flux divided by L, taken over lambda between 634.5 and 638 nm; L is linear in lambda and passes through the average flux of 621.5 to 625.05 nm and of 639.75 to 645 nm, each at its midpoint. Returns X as -0.073 mag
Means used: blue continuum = 19.3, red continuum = 19.7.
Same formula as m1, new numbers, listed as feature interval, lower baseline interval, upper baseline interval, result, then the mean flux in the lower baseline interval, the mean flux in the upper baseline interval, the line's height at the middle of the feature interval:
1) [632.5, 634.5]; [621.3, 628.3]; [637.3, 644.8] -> -0.05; 19.1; 19.7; 19.4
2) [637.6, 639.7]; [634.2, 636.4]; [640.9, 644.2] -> 0.02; 20.7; 19.3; 20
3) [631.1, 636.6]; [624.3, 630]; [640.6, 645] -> -0.05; 19.2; 19.4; 19.3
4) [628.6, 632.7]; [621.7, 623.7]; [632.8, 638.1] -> 0.03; 19.8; 20.6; 20.3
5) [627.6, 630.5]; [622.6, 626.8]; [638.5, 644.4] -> -0.05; 19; 19.7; 19.1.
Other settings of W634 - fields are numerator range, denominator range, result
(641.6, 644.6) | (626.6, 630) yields 1.02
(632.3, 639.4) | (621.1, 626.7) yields 1.11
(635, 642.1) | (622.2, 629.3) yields 1.11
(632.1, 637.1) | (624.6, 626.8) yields 1.14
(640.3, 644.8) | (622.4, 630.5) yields 1.06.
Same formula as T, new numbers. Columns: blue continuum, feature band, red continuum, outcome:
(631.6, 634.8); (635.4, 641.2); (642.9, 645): -0.268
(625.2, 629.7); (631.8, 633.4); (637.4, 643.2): -0.071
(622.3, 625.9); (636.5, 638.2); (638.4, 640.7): -0.048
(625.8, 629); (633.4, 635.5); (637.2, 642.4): -0.053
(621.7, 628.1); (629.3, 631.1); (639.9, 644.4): -0.102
